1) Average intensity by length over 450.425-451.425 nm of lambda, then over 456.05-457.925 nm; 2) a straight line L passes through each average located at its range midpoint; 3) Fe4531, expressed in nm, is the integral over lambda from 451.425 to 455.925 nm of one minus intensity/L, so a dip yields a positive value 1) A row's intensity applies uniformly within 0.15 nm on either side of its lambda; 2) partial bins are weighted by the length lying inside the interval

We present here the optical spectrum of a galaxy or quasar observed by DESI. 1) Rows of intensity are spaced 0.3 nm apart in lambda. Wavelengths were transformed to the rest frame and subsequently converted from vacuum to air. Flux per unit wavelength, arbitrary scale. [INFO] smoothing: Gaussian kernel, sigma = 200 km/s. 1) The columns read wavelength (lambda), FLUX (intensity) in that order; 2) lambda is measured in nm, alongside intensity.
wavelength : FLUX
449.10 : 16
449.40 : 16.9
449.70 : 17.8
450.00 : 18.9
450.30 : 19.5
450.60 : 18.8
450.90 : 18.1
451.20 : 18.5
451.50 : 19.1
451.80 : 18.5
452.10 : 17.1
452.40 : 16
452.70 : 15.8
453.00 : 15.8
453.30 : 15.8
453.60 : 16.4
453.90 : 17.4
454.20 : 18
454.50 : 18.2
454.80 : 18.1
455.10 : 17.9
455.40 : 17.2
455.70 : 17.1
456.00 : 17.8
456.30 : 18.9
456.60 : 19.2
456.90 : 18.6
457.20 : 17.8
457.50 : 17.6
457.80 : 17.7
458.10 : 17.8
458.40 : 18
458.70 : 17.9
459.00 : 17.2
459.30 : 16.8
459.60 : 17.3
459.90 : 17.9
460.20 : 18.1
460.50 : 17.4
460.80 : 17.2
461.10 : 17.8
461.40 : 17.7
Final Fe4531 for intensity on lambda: 0.297 nm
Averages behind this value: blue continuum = 18.5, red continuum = 18.3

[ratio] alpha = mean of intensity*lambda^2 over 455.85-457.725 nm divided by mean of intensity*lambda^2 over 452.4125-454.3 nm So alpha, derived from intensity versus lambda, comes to 1.1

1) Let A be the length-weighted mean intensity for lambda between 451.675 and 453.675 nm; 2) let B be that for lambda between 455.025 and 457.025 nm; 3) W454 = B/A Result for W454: 1.10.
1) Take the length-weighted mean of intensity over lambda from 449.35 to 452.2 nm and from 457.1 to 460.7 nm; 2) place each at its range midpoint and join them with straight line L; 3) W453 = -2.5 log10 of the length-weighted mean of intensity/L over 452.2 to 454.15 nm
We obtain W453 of 0.12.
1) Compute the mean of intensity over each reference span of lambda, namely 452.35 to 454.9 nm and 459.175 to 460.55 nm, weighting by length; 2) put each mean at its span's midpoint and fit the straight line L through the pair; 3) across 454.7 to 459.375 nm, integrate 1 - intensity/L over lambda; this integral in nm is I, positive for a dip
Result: -0.178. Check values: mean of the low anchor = 16.8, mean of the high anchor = 17.5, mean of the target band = 17.9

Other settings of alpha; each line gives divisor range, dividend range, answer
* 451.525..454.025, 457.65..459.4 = 1.08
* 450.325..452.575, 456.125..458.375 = 1.03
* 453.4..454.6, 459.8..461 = 1.04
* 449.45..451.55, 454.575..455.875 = 0.97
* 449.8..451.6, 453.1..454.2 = 0.90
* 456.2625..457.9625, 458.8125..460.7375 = 0.97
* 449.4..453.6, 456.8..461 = 1.04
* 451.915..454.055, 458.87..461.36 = 1.10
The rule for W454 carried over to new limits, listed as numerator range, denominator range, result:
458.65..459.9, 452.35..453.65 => 1.09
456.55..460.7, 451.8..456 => 1.04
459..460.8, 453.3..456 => 1.00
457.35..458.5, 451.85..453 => 1.08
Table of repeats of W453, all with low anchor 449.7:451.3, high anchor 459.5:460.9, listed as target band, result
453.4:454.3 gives 0.07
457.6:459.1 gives 0.00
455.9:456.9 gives -0.04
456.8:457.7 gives 0.00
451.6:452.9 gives 0.10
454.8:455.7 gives 0.04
